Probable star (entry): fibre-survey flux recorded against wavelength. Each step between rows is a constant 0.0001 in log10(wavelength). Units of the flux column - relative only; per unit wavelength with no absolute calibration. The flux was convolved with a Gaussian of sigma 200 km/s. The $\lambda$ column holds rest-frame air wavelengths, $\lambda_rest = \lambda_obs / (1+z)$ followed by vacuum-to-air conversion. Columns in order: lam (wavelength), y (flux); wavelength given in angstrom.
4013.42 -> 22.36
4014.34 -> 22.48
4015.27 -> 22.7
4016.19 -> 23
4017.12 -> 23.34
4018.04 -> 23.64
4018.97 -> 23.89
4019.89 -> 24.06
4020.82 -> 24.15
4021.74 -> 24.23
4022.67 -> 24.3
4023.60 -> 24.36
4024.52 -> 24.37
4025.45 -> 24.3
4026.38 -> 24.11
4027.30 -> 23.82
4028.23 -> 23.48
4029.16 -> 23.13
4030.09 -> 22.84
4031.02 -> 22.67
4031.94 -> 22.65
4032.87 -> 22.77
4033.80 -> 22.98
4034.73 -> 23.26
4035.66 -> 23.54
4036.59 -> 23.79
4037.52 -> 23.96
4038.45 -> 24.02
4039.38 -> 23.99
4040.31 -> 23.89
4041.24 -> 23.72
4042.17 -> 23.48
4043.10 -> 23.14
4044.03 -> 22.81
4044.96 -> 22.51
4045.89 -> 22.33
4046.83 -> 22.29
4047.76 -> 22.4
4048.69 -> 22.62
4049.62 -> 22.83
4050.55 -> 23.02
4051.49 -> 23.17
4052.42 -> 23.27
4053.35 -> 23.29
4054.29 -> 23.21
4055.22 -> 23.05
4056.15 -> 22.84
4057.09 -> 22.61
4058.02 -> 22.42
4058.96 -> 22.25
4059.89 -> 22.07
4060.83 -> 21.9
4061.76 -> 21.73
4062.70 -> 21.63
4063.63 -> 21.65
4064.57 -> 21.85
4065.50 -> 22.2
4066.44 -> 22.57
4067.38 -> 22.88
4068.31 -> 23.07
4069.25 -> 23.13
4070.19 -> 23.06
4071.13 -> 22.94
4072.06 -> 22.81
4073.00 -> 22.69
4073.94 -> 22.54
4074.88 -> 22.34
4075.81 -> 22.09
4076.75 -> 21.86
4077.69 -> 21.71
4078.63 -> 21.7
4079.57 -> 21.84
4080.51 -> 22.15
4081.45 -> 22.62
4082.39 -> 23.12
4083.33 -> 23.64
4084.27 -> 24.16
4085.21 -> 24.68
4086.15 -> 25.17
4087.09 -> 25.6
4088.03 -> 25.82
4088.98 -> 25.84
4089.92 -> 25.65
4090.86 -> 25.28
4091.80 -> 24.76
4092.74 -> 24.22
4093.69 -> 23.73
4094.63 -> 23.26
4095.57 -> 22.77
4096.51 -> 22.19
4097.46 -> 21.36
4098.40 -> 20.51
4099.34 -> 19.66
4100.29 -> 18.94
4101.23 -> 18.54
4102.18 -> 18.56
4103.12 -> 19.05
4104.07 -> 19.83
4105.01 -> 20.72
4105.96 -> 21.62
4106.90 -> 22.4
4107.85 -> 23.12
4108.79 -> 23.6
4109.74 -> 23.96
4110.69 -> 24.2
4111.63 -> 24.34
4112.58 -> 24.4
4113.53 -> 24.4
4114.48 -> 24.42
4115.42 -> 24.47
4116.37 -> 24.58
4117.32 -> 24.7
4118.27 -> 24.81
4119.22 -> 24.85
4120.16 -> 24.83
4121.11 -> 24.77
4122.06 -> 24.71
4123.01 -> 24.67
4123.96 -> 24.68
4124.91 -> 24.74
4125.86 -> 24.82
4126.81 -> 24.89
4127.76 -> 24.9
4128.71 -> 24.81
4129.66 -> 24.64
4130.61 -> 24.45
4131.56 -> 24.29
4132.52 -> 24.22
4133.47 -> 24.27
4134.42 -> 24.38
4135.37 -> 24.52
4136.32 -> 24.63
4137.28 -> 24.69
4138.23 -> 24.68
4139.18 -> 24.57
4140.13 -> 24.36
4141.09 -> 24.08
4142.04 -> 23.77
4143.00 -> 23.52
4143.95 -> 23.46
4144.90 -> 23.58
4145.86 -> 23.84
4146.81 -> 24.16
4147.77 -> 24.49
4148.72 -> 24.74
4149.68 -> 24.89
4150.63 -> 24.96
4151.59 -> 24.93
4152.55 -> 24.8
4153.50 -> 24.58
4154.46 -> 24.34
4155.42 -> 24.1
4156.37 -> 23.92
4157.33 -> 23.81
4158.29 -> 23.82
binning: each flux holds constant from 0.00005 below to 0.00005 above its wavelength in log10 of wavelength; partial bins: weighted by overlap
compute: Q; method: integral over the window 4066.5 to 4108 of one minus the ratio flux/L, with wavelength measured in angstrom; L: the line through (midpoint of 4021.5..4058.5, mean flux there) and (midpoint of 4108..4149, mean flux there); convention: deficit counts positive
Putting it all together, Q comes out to 2.3 angstrom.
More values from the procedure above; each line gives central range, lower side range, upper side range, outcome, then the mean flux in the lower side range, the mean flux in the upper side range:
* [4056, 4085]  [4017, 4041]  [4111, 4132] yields 1.98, 23.7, 24.6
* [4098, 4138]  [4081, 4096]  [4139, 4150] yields 1.32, 24.4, 24.1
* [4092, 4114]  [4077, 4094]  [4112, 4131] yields 2.08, 23.9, 24.7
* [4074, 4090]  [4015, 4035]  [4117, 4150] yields 0.39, 23.6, 24.5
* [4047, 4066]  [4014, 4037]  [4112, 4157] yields 1.03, 23.5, 24.5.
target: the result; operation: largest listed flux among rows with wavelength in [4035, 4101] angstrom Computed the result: 25.84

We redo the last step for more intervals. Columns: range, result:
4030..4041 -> 24.02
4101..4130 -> 24.9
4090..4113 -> 25.28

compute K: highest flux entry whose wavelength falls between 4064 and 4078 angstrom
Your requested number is 23.13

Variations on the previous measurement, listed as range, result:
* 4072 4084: 23.64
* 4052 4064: 23.29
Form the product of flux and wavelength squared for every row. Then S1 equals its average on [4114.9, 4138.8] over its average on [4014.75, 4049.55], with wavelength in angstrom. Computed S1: 1.1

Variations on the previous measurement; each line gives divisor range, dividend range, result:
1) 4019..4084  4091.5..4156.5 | 1.07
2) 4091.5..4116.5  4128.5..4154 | 1.11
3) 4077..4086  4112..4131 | 1.10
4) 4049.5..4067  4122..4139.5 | 1.13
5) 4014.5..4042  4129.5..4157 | 1.09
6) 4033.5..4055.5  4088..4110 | 0.98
